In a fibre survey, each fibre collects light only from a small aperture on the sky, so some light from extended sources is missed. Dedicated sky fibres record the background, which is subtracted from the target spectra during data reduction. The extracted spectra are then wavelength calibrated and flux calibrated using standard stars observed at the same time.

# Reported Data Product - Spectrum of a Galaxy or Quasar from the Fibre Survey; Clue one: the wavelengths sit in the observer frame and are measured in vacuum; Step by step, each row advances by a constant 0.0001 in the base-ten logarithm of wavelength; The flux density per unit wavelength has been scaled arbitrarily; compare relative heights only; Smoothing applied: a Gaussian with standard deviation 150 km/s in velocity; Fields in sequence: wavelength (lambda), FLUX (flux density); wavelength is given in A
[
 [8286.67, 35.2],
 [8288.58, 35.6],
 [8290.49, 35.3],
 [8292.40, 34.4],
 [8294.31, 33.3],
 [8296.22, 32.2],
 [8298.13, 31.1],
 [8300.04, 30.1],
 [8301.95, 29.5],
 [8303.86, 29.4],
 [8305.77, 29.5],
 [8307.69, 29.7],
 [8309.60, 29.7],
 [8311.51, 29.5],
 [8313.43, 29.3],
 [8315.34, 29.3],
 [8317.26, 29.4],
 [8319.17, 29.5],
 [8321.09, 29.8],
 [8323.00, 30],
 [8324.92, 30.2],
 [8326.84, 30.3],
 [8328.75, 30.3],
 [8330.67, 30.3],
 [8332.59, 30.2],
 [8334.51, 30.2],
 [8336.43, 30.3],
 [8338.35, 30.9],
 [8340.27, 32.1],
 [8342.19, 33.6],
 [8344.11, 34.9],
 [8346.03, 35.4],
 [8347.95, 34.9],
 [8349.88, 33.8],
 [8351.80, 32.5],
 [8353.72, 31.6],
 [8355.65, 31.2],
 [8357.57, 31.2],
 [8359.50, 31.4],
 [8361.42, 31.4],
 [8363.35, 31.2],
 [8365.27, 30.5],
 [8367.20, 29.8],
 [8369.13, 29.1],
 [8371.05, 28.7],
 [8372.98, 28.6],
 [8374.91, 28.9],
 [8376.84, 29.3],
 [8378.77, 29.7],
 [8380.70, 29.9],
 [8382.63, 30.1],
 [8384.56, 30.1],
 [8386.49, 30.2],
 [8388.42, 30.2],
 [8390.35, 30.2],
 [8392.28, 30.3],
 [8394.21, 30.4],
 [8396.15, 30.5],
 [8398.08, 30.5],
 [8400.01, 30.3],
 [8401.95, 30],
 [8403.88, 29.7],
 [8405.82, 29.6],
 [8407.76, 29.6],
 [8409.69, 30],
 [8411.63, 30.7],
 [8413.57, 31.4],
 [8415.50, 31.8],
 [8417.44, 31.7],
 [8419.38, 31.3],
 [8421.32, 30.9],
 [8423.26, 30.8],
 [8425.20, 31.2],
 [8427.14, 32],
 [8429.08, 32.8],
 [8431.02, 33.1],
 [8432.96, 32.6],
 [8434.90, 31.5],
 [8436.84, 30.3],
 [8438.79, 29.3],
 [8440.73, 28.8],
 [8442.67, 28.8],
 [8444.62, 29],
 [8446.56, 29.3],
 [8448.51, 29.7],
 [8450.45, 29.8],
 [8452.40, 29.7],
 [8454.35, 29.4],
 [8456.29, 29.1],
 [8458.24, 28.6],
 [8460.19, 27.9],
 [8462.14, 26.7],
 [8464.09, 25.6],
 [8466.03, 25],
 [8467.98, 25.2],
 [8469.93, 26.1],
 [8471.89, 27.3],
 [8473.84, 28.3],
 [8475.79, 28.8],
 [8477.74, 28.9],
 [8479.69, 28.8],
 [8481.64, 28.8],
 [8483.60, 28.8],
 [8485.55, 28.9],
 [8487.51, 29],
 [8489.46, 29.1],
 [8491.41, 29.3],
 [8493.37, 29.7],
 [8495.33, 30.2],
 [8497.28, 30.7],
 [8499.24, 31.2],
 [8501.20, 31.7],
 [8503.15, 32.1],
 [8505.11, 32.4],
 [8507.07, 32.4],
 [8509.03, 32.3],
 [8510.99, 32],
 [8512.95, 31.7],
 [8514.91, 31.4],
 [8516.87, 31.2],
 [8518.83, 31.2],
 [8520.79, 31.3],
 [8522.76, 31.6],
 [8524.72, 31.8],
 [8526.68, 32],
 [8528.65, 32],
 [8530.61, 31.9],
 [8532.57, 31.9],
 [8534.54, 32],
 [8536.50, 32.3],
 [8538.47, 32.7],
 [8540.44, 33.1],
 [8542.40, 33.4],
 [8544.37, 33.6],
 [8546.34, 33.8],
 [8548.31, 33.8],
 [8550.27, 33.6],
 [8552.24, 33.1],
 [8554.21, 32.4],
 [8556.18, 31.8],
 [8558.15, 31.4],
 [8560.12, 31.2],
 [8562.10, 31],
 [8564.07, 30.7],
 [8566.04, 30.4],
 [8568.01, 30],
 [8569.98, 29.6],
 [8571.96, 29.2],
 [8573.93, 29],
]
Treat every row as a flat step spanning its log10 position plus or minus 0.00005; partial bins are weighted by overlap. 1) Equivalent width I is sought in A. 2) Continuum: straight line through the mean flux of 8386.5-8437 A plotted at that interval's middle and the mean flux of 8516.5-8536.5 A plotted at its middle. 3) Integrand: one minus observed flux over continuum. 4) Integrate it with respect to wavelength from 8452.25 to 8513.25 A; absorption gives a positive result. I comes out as 4.3 A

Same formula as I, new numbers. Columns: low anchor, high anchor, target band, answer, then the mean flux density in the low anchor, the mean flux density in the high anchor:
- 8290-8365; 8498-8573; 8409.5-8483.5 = 4.9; 31.2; 31.9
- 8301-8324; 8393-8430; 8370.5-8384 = 0.4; 29.6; 30.8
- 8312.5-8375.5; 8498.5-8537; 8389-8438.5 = 0.6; 30.9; 31.8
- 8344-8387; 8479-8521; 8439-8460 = 1.1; 31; 30.6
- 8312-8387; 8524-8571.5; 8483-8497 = 1.0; 30.8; 32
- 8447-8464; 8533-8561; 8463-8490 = 1.7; 28.7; 32.7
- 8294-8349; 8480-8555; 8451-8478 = 3.2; 30.8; 31.6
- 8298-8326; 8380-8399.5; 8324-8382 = -2.1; 29.7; 30.3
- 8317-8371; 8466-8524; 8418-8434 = -0.7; 31.3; 29.9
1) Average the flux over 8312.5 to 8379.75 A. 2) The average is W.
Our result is 30.9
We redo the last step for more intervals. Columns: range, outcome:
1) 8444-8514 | 29.3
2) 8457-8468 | 26.7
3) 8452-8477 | 27.5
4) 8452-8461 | 28.9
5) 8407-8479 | 29.5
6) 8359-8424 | 30.3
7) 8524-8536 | 32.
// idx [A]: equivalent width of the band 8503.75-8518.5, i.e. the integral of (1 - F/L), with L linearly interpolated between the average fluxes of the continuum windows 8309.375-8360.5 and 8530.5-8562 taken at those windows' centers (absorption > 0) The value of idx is 0.2 A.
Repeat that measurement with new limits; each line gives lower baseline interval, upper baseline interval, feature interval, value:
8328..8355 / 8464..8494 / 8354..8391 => 1.36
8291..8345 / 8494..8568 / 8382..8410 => 0.94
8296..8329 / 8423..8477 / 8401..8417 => -0.56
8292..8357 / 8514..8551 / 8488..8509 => 0.81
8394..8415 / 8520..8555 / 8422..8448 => 0.07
